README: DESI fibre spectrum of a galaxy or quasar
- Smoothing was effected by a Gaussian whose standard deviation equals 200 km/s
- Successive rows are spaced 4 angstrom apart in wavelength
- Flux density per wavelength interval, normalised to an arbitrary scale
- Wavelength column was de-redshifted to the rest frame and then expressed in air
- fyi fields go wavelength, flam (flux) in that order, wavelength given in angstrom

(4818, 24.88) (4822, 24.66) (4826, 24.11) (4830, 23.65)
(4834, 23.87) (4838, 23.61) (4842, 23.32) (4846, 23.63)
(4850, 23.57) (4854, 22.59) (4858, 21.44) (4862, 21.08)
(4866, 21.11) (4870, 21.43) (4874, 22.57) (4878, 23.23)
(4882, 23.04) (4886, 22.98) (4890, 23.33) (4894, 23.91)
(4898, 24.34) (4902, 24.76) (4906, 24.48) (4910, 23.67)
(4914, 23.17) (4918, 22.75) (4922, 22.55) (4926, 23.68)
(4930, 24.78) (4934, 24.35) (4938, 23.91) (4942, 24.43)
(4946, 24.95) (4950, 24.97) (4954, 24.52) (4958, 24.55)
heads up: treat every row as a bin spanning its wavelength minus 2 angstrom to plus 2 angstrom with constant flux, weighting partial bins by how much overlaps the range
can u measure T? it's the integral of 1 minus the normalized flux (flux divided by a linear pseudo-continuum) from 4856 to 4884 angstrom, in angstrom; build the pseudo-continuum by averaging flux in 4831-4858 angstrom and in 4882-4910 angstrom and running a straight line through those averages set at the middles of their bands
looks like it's 1.9 angstrom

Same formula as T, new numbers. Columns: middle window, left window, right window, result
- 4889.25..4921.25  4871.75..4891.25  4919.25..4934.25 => -0.54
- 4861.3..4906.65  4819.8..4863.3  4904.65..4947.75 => 1.04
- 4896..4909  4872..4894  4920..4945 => -0.56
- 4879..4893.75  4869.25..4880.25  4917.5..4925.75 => -0.39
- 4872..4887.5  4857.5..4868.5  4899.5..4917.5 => -0.53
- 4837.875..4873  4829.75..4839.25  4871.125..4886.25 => 1.45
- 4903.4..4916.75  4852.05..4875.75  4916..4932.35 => -0.42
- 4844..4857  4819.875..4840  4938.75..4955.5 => 0.53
